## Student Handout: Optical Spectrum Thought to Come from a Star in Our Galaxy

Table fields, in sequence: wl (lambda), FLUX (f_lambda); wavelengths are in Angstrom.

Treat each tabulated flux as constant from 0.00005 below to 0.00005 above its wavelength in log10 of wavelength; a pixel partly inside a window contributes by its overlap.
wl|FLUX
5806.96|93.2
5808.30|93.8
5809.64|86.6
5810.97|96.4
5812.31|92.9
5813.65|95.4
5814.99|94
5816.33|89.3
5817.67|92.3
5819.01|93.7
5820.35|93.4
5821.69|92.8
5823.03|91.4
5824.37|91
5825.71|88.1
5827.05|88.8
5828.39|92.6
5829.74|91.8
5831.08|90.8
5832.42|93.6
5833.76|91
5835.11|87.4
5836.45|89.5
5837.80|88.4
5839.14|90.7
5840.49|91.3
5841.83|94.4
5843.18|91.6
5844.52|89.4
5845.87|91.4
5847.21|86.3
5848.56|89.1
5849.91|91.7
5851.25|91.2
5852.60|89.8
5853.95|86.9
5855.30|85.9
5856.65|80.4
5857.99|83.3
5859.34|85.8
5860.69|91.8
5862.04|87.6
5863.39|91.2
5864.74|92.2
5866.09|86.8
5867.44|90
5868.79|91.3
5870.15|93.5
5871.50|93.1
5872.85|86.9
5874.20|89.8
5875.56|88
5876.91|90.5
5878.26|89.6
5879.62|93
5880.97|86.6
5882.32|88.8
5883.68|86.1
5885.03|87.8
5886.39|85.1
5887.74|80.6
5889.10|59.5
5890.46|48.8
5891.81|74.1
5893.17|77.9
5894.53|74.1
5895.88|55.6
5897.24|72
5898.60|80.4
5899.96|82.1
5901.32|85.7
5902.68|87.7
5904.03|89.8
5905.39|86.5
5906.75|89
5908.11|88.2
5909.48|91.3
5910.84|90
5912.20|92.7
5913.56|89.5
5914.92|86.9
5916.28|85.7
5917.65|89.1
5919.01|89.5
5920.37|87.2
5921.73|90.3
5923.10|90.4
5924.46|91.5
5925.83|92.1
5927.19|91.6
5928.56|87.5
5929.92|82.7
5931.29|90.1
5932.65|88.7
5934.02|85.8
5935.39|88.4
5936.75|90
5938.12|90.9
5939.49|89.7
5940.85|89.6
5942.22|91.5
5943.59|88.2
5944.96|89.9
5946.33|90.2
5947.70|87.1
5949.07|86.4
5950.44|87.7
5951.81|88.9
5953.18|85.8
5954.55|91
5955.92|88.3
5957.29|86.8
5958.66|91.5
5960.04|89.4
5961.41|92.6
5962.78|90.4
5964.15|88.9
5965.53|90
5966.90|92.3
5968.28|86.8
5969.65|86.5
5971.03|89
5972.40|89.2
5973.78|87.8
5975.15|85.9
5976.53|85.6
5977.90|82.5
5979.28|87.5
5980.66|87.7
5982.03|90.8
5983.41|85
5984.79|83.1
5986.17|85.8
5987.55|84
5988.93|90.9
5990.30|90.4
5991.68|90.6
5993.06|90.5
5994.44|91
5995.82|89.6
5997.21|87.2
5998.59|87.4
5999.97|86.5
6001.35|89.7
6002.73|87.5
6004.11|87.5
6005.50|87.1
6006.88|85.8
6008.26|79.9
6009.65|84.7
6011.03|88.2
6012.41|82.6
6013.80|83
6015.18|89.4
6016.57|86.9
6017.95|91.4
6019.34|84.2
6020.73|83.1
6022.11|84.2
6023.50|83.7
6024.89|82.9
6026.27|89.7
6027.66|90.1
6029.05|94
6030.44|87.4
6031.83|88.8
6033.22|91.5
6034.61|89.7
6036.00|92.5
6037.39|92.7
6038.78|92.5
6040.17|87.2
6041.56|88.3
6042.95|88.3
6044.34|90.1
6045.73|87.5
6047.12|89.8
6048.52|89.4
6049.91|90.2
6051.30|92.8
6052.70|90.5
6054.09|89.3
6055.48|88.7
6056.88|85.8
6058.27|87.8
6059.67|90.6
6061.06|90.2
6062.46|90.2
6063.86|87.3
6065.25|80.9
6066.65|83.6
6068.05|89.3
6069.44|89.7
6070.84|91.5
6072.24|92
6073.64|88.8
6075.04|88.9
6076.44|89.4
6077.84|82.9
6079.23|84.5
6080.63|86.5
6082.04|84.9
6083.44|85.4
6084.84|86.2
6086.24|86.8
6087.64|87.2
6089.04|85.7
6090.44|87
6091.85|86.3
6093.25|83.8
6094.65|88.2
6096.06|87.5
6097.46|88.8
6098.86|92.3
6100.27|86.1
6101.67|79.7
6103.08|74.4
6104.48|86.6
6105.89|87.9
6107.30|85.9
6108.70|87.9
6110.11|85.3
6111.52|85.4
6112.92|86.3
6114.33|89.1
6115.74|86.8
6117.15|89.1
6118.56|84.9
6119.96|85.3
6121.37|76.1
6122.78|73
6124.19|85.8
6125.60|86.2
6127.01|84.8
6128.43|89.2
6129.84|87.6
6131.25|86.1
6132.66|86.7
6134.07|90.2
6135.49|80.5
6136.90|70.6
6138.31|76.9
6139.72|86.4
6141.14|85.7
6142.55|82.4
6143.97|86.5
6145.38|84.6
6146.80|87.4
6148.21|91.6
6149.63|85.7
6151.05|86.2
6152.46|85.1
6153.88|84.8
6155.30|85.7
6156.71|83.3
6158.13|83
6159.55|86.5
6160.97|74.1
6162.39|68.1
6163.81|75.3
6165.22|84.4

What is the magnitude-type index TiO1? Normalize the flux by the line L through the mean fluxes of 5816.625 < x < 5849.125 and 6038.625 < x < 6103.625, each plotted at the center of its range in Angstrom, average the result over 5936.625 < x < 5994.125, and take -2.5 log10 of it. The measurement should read 0.006 mag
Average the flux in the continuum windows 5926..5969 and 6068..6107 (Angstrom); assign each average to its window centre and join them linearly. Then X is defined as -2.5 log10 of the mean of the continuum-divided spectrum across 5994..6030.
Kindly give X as 0.01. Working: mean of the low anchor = 89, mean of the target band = 86.8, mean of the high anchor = 86.7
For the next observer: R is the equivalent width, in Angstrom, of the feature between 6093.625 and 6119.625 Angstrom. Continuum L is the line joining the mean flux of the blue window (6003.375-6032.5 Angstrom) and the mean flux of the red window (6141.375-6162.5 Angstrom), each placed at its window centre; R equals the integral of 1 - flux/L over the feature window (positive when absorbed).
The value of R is -0.4 Angstrom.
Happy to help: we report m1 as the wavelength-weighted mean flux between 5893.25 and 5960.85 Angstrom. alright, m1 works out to 87.2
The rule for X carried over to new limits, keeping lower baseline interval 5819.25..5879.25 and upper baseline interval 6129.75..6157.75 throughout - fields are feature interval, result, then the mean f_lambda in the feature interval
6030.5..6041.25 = -0.05 mag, 90.4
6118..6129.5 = 0.02 mag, 83.3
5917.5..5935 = -0.01 mag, 88.9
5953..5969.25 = -0.02 mag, 89.6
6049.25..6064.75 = -0.04 mag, 89.3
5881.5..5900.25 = 0.19 mag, 75.1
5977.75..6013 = 0.00 mag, 87.1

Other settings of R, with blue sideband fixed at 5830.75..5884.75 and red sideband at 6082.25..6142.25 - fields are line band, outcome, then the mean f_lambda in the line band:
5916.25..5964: -0.60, 89.1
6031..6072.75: -1.55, 89.3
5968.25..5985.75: 0.13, 86.7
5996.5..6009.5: 0.07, 86.4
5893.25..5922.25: 1.24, 84.8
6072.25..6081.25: -0.17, 87.3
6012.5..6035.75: -0.25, 87.4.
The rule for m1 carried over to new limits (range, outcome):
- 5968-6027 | 86.8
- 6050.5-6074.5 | 88.8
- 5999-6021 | 86.2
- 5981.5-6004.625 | 88.1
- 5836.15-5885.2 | 89.2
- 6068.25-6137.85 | 85.7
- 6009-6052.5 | 88.3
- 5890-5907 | 77.3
